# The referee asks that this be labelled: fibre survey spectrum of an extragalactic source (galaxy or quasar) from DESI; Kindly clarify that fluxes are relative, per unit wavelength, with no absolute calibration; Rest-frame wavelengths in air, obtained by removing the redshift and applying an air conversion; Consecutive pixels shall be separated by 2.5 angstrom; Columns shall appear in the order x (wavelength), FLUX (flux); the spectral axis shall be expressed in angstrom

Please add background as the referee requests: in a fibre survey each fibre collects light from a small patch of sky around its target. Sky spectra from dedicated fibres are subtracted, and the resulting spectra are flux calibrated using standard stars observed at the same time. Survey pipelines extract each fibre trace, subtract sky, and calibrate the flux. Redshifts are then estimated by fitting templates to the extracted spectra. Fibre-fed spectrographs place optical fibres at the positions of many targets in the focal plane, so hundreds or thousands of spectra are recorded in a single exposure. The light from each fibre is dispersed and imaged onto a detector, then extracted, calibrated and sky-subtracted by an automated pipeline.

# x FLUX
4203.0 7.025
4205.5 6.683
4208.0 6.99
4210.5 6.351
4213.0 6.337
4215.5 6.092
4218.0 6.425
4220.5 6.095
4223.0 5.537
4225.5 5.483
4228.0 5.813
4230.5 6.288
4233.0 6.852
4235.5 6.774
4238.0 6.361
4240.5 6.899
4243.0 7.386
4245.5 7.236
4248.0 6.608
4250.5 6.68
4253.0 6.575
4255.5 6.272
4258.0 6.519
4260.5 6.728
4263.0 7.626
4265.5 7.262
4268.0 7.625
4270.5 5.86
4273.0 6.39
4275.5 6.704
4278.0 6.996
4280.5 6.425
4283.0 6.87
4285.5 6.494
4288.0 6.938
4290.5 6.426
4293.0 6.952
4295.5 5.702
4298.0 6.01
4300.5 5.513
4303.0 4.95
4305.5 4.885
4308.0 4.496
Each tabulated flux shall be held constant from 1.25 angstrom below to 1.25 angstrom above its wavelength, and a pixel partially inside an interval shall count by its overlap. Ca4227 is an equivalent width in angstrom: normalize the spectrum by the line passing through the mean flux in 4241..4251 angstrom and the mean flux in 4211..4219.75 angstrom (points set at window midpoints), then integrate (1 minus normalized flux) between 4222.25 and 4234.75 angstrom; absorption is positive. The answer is 1.0 angstrom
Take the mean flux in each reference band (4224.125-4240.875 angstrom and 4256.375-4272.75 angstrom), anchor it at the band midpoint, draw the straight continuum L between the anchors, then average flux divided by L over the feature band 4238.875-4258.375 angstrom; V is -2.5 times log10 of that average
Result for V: -0.03 mag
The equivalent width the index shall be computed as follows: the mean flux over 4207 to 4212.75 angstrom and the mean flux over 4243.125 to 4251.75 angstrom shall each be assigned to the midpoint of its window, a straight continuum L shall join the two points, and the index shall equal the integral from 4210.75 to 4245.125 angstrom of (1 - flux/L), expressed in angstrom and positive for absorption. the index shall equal 2.0 angstrom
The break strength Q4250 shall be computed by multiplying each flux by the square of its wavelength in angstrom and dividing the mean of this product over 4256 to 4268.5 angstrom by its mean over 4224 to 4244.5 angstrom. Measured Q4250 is 1.11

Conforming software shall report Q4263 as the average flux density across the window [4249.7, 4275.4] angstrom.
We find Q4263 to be 6.75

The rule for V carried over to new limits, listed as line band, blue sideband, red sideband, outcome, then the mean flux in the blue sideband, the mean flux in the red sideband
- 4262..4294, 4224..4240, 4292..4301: -0.114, 6.28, 6.06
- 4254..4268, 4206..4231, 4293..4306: -0.185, 6.15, 5.59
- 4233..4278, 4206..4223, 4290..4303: -0.107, 6.33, 5.99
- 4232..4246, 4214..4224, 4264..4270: -0.056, 6.06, 7.25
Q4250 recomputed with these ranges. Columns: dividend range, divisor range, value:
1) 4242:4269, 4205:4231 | 1.15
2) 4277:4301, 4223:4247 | 1.02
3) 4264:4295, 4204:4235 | 1.10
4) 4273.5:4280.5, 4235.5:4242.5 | 1.02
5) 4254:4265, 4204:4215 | 1.06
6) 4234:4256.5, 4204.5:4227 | 1.10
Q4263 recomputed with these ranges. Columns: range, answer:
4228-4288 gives 6.74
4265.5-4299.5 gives 6.59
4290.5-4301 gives 6.13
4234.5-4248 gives 6.9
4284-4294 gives 6.7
